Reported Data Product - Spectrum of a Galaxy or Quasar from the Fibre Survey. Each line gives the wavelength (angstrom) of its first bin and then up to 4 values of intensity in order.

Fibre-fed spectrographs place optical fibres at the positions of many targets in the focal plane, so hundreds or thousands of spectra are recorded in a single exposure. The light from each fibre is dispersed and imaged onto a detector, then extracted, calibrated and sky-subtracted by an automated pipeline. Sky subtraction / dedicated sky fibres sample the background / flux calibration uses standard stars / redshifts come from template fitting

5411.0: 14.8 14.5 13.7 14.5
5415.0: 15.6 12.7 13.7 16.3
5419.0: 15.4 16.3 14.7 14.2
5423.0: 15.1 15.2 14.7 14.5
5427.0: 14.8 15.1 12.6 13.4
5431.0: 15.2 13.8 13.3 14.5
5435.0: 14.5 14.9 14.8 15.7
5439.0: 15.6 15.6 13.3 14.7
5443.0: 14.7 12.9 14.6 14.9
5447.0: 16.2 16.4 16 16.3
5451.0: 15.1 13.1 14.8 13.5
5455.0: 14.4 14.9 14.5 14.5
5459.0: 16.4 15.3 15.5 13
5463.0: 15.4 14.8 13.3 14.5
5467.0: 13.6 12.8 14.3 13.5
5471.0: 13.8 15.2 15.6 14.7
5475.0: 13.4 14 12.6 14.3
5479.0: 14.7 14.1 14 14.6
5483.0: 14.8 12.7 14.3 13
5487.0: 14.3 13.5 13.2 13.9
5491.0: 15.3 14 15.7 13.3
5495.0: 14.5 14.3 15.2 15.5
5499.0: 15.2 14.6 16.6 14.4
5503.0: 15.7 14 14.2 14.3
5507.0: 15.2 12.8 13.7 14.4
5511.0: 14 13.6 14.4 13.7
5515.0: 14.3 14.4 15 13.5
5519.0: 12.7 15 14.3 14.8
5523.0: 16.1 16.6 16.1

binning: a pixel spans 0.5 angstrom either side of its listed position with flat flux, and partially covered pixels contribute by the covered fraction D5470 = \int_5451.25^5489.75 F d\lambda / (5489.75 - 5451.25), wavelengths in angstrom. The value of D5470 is 14.2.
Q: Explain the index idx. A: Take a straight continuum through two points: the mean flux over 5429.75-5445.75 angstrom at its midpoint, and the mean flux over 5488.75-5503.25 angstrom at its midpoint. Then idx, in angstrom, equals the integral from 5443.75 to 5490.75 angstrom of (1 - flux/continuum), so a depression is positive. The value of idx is 0.81 angstrom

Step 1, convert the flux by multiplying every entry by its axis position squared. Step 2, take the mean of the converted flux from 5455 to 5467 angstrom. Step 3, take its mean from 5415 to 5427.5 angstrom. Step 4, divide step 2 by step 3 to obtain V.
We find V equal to 1.00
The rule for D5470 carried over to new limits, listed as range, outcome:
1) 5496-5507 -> 14.9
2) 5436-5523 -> 14.5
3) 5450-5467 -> 14.6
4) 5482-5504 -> 14.5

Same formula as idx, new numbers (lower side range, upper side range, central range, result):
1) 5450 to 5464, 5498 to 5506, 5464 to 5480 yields 0.80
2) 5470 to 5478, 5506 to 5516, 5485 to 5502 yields -0.49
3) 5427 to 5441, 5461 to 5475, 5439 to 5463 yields -0.80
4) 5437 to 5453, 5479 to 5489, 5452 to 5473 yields 0.17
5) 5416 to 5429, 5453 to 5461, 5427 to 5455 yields 0.34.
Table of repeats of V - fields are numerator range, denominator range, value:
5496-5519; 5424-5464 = 1.00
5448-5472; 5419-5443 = 1.00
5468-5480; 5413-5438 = 0.99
